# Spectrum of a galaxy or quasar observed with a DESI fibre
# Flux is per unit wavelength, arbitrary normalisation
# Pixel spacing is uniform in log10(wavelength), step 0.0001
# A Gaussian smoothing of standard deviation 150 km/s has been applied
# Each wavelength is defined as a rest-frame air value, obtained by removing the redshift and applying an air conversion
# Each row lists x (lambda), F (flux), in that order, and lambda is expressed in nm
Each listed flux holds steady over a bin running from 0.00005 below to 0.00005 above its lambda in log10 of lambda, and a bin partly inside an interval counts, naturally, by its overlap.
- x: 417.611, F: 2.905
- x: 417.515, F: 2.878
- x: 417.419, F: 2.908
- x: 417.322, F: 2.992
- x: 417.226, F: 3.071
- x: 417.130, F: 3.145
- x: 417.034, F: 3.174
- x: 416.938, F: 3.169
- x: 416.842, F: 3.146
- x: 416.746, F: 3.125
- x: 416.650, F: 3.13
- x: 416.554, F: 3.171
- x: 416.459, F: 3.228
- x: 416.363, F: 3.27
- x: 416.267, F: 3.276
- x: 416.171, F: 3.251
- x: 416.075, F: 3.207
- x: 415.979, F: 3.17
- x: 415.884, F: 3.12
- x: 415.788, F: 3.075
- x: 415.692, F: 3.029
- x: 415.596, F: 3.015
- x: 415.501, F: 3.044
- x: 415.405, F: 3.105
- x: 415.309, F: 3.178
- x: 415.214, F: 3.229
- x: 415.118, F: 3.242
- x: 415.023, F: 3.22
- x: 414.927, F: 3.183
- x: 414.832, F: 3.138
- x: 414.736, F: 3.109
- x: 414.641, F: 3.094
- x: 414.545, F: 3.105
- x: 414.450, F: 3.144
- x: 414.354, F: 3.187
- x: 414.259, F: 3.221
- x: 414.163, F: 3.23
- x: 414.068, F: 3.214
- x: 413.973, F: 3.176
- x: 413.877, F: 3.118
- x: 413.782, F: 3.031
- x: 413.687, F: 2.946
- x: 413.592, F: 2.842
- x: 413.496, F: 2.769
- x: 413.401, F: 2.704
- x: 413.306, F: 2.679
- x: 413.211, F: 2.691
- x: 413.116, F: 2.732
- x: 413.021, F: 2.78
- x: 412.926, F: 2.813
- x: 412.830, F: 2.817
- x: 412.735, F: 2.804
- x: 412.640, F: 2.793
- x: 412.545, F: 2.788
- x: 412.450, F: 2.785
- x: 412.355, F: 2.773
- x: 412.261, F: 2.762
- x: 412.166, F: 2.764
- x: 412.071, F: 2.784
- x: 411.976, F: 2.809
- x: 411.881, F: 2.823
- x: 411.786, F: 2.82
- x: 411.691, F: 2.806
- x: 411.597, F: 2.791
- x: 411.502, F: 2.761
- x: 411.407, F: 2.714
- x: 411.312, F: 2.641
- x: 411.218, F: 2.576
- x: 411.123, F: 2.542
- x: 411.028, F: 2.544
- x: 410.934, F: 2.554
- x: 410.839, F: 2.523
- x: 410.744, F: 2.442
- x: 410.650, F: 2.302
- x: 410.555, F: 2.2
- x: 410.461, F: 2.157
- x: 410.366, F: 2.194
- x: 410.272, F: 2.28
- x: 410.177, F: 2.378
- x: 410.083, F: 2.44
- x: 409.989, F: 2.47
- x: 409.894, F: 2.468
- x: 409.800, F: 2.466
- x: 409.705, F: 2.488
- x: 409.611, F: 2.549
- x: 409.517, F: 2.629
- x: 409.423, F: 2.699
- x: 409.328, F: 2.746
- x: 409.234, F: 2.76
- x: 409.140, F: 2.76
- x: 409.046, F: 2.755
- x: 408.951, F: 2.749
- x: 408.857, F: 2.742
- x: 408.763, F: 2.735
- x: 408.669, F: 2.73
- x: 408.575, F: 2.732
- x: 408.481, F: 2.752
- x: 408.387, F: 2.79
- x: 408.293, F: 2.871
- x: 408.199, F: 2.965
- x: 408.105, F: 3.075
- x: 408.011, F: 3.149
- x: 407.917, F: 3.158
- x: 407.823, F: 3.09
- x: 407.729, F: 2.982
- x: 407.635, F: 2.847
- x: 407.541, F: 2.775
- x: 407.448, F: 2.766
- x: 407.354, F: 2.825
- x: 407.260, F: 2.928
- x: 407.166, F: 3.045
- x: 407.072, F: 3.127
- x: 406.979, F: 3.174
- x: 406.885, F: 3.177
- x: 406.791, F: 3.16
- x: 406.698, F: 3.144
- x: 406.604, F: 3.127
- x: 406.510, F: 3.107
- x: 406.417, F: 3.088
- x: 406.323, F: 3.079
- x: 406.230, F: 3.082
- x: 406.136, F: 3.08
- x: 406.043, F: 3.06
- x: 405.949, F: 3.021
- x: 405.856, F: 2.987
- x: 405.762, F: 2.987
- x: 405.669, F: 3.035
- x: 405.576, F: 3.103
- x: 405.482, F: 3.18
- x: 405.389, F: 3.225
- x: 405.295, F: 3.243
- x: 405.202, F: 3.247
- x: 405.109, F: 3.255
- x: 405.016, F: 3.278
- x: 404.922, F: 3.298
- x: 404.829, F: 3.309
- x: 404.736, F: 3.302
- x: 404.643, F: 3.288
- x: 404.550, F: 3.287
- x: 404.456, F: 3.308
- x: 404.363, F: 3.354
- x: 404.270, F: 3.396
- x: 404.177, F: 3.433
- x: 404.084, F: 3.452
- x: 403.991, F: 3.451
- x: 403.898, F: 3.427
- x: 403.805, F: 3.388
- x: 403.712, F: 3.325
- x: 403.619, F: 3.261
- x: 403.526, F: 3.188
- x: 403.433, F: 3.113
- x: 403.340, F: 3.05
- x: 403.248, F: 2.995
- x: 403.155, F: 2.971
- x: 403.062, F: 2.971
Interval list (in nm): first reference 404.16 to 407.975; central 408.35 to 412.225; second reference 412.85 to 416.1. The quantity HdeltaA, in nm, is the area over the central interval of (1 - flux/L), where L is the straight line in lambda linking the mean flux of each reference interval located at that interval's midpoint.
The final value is 0.601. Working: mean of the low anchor 3.13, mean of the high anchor 3.04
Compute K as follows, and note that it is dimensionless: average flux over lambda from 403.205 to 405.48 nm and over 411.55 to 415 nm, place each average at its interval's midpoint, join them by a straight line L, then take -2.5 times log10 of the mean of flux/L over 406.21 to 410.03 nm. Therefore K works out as 0.095 mag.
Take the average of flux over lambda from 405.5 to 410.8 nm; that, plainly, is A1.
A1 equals 2.81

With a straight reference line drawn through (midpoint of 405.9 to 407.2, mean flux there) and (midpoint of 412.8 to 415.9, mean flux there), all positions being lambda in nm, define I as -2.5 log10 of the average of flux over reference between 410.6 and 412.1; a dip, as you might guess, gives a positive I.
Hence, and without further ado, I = 0.16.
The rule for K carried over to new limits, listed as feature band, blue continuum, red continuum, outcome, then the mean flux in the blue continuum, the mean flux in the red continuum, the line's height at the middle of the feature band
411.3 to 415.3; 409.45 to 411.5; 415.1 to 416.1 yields -0.038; 2.46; 3.12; 2.83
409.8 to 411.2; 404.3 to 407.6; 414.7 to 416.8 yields 0.293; 3.13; 3.16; 3.14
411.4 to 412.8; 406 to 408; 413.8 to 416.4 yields 0.120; 3.04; 3.16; 3.12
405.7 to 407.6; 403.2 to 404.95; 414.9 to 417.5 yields 0.078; 3.3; 3.14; 3.26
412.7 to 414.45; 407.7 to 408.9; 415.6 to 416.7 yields 0.053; 2.91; 3.17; 3.08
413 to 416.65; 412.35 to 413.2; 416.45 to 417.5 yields -0.051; 2.78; 3.1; 2.94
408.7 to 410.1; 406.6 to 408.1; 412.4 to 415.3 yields 0.146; 3.03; 2.99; 3.02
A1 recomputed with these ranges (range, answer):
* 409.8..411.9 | 2.51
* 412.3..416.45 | 3.03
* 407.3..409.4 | 2.85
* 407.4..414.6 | 2.76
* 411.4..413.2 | 2.78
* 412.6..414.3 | 2.91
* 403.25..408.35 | 3.15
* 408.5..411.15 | 2.54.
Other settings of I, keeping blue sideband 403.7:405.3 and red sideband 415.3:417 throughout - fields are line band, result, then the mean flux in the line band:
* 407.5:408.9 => 0.136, 2.89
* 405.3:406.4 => 0.080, 3.08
